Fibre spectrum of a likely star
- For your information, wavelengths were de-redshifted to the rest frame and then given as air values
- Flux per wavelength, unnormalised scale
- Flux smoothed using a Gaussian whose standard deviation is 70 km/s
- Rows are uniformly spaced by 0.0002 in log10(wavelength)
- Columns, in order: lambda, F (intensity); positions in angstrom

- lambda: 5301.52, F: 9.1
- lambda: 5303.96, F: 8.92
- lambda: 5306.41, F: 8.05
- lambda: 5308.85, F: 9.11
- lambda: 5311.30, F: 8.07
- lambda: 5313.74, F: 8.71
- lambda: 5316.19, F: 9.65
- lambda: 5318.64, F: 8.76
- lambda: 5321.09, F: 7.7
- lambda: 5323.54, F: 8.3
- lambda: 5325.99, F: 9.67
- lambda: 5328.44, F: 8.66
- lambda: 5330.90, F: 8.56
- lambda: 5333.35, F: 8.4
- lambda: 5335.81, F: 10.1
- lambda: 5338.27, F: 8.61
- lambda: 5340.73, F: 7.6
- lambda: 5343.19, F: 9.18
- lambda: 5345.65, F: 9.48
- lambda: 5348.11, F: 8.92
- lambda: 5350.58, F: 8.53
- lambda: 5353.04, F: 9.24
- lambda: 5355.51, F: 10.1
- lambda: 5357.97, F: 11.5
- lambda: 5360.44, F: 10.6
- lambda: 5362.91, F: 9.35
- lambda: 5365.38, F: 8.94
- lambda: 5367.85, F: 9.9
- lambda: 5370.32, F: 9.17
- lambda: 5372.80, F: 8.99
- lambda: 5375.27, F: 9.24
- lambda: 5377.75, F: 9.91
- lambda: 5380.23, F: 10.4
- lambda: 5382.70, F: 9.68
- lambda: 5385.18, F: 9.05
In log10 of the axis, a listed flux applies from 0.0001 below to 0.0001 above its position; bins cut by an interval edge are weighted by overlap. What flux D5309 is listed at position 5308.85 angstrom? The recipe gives 9.11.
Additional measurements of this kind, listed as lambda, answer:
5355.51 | 10.1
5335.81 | 10.1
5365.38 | 8.94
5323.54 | 8.3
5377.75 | 9.91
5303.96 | 8.92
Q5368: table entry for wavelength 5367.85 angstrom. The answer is 9.9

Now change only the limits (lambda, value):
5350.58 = 8.53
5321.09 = 7.7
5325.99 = 9.67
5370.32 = 9.17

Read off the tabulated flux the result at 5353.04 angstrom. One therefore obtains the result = 9.24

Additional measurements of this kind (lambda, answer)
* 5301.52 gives 9.1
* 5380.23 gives 10.4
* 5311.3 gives 8.07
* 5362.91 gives 9.35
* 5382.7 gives 9.68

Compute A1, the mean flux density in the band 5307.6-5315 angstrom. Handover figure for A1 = 8.64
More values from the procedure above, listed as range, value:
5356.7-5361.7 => 11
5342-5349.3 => 9.2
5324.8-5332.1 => 8.96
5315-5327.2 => 8.81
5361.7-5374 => 9.27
